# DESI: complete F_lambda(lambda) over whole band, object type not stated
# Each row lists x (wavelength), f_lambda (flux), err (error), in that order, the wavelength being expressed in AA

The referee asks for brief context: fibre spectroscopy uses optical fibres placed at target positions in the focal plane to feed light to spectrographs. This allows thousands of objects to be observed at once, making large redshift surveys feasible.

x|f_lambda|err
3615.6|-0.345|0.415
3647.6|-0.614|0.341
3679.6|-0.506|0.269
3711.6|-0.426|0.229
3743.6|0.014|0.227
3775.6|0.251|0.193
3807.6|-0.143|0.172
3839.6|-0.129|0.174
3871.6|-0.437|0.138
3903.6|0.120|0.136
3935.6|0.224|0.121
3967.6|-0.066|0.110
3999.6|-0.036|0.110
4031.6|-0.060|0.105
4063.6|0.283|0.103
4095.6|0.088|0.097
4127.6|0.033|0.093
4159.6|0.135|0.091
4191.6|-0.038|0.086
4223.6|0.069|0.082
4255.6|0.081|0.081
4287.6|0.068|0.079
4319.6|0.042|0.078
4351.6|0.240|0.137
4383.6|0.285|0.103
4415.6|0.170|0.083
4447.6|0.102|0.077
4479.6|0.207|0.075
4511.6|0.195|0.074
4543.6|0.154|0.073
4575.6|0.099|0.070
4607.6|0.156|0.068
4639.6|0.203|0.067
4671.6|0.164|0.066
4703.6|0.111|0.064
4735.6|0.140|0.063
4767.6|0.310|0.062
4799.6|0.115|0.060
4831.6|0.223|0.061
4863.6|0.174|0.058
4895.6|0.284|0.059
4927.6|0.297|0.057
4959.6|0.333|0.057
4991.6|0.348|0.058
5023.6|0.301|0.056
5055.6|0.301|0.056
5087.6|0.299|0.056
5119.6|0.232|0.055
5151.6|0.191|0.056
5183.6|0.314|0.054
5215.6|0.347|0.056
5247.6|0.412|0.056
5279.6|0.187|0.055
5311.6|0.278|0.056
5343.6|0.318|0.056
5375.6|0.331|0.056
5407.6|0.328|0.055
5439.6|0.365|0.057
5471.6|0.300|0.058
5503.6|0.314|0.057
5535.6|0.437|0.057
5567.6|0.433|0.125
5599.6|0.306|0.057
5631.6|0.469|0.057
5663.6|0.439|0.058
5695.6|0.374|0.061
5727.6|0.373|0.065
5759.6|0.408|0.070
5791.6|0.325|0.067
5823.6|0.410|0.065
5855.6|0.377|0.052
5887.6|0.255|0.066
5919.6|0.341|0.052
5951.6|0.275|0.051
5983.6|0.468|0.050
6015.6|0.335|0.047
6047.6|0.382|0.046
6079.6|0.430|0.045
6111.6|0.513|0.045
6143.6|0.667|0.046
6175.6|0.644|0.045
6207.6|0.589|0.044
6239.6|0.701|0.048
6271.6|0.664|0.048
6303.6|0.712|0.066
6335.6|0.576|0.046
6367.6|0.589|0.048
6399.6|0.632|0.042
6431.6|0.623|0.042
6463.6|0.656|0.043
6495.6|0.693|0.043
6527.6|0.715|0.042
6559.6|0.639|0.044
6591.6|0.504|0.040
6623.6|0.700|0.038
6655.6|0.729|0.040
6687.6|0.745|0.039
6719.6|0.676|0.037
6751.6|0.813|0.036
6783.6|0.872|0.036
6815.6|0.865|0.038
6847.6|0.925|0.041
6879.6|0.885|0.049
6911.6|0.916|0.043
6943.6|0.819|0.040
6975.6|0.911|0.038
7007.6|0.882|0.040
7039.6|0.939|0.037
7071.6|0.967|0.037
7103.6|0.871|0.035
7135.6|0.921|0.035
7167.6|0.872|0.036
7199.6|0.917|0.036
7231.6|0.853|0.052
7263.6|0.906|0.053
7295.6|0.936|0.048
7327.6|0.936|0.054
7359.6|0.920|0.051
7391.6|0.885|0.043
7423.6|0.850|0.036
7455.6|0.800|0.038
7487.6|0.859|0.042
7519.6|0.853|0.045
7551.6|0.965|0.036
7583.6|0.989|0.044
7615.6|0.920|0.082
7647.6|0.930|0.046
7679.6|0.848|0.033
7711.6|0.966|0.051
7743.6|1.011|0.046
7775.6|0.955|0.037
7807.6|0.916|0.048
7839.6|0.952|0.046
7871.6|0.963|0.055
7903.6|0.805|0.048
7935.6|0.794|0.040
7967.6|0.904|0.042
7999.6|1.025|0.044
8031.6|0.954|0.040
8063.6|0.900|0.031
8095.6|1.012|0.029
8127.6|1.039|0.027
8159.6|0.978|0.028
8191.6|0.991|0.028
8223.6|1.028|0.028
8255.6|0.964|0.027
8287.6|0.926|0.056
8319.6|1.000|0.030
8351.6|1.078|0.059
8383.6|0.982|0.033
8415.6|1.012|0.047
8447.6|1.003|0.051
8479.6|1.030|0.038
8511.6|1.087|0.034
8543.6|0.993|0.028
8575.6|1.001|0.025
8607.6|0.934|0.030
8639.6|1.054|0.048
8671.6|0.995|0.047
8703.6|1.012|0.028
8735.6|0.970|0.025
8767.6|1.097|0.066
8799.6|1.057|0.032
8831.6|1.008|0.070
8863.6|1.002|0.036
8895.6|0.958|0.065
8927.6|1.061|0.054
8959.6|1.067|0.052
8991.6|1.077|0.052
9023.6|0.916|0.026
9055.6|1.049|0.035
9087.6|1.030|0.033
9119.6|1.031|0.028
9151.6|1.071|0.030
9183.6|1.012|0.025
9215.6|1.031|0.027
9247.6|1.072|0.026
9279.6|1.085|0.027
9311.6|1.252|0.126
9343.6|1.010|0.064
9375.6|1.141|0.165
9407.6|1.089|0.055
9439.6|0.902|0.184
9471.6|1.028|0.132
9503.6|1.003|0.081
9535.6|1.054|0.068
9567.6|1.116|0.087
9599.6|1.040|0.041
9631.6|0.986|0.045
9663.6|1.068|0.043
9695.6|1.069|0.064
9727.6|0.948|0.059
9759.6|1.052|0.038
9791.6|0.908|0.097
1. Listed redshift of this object 0.53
